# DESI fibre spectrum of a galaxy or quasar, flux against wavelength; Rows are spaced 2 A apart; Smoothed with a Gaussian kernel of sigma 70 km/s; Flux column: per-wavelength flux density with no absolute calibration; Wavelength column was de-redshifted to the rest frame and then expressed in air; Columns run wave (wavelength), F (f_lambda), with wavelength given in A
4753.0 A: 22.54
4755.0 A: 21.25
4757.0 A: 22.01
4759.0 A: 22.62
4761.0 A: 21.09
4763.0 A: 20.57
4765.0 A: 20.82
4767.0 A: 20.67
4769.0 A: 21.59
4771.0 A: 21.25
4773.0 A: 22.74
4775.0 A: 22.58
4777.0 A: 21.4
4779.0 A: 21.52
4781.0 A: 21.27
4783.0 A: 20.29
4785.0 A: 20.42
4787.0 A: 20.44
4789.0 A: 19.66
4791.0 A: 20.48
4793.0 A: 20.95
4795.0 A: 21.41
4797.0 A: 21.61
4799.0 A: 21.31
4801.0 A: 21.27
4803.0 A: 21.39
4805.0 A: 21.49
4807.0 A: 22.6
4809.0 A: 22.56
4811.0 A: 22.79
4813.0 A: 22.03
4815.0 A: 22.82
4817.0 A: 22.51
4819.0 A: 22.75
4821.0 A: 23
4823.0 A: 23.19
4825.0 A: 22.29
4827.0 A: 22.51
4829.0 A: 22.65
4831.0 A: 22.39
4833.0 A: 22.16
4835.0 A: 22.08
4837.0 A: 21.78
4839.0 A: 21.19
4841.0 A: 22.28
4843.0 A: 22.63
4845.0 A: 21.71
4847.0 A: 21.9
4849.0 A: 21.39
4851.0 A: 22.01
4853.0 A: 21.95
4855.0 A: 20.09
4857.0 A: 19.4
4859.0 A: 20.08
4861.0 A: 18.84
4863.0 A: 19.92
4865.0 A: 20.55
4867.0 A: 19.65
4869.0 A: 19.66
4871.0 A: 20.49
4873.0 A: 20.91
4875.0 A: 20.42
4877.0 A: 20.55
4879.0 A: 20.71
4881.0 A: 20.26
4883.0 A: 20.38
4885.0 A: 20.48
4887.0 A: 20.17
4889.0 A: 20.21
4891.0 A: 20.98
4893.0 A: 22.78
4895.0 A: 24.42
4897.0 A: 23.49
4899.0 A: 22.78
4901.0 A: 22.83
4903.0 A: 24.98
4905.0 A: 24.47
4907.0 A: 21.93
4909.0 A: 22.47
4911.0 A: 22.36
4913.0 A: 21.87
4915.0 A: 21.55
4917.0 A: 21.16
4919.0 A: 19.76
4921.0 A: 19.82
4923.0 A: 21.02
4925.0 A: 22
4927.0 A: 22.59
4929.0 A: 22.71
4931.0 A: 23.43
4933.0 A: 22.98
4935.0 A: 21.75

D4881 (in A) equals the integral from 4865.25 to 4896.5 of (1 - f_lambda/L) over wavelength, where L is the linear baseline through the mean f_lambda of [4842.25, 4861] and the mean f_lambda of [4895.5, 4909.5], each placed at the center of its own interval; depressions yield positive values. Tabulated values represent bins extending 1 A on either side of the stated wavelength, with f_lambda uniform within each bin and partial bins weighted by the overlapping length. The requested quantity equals 2.2 A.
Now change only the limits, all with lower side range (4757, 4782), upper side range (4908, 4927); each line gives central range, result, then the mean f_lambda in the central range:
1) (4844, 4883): 1.6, 20.5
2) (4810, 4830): -1.1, 22.7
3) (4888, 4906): -1.3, 23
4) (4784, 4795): 0.5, 20.5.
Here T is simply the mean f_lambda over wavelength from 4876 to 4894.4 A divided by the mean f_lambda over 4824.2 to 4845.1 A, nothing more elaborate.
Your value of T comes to 0.94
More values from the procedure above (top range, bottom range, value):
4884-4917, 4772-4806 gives 1.05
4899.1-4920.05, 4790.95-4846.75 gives 1.01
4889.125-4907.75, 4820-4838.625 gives 1.03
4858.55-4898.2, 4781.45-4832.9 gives 0.95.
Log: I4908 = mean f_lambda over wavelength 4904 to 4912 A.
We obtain 22.8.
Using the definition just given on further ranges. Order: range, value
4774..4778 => 22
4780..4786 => 20.7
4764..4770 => 21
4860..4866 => 19.8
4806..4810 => 22.6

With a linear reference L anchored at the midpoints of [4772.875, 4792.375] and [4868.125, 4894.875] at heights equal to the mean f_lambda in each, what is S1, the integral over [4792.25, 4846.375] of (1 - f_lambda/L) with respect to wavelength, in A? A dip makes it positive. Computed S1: -3.2 A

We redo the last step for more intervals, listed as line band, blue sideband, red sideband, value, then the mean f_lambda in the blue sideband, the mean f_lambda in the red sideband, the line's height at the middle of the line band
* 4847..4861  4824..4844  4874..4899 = 0.7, 22.2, 21.3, 21.9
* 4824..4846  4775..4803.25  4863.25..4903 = -1.1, 21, 21.2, 21.1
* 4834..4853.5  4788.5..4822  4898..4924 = 0.0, 21.8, 22.1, 21.9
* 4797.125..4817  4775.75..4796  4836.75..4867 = -1.1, 20.8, 21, 20.9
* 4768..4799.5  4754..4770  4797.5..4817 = 0.7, 21.3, 22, 21.7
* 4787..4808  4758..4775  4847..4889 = 0.0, 21.5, 20.4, 21.2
